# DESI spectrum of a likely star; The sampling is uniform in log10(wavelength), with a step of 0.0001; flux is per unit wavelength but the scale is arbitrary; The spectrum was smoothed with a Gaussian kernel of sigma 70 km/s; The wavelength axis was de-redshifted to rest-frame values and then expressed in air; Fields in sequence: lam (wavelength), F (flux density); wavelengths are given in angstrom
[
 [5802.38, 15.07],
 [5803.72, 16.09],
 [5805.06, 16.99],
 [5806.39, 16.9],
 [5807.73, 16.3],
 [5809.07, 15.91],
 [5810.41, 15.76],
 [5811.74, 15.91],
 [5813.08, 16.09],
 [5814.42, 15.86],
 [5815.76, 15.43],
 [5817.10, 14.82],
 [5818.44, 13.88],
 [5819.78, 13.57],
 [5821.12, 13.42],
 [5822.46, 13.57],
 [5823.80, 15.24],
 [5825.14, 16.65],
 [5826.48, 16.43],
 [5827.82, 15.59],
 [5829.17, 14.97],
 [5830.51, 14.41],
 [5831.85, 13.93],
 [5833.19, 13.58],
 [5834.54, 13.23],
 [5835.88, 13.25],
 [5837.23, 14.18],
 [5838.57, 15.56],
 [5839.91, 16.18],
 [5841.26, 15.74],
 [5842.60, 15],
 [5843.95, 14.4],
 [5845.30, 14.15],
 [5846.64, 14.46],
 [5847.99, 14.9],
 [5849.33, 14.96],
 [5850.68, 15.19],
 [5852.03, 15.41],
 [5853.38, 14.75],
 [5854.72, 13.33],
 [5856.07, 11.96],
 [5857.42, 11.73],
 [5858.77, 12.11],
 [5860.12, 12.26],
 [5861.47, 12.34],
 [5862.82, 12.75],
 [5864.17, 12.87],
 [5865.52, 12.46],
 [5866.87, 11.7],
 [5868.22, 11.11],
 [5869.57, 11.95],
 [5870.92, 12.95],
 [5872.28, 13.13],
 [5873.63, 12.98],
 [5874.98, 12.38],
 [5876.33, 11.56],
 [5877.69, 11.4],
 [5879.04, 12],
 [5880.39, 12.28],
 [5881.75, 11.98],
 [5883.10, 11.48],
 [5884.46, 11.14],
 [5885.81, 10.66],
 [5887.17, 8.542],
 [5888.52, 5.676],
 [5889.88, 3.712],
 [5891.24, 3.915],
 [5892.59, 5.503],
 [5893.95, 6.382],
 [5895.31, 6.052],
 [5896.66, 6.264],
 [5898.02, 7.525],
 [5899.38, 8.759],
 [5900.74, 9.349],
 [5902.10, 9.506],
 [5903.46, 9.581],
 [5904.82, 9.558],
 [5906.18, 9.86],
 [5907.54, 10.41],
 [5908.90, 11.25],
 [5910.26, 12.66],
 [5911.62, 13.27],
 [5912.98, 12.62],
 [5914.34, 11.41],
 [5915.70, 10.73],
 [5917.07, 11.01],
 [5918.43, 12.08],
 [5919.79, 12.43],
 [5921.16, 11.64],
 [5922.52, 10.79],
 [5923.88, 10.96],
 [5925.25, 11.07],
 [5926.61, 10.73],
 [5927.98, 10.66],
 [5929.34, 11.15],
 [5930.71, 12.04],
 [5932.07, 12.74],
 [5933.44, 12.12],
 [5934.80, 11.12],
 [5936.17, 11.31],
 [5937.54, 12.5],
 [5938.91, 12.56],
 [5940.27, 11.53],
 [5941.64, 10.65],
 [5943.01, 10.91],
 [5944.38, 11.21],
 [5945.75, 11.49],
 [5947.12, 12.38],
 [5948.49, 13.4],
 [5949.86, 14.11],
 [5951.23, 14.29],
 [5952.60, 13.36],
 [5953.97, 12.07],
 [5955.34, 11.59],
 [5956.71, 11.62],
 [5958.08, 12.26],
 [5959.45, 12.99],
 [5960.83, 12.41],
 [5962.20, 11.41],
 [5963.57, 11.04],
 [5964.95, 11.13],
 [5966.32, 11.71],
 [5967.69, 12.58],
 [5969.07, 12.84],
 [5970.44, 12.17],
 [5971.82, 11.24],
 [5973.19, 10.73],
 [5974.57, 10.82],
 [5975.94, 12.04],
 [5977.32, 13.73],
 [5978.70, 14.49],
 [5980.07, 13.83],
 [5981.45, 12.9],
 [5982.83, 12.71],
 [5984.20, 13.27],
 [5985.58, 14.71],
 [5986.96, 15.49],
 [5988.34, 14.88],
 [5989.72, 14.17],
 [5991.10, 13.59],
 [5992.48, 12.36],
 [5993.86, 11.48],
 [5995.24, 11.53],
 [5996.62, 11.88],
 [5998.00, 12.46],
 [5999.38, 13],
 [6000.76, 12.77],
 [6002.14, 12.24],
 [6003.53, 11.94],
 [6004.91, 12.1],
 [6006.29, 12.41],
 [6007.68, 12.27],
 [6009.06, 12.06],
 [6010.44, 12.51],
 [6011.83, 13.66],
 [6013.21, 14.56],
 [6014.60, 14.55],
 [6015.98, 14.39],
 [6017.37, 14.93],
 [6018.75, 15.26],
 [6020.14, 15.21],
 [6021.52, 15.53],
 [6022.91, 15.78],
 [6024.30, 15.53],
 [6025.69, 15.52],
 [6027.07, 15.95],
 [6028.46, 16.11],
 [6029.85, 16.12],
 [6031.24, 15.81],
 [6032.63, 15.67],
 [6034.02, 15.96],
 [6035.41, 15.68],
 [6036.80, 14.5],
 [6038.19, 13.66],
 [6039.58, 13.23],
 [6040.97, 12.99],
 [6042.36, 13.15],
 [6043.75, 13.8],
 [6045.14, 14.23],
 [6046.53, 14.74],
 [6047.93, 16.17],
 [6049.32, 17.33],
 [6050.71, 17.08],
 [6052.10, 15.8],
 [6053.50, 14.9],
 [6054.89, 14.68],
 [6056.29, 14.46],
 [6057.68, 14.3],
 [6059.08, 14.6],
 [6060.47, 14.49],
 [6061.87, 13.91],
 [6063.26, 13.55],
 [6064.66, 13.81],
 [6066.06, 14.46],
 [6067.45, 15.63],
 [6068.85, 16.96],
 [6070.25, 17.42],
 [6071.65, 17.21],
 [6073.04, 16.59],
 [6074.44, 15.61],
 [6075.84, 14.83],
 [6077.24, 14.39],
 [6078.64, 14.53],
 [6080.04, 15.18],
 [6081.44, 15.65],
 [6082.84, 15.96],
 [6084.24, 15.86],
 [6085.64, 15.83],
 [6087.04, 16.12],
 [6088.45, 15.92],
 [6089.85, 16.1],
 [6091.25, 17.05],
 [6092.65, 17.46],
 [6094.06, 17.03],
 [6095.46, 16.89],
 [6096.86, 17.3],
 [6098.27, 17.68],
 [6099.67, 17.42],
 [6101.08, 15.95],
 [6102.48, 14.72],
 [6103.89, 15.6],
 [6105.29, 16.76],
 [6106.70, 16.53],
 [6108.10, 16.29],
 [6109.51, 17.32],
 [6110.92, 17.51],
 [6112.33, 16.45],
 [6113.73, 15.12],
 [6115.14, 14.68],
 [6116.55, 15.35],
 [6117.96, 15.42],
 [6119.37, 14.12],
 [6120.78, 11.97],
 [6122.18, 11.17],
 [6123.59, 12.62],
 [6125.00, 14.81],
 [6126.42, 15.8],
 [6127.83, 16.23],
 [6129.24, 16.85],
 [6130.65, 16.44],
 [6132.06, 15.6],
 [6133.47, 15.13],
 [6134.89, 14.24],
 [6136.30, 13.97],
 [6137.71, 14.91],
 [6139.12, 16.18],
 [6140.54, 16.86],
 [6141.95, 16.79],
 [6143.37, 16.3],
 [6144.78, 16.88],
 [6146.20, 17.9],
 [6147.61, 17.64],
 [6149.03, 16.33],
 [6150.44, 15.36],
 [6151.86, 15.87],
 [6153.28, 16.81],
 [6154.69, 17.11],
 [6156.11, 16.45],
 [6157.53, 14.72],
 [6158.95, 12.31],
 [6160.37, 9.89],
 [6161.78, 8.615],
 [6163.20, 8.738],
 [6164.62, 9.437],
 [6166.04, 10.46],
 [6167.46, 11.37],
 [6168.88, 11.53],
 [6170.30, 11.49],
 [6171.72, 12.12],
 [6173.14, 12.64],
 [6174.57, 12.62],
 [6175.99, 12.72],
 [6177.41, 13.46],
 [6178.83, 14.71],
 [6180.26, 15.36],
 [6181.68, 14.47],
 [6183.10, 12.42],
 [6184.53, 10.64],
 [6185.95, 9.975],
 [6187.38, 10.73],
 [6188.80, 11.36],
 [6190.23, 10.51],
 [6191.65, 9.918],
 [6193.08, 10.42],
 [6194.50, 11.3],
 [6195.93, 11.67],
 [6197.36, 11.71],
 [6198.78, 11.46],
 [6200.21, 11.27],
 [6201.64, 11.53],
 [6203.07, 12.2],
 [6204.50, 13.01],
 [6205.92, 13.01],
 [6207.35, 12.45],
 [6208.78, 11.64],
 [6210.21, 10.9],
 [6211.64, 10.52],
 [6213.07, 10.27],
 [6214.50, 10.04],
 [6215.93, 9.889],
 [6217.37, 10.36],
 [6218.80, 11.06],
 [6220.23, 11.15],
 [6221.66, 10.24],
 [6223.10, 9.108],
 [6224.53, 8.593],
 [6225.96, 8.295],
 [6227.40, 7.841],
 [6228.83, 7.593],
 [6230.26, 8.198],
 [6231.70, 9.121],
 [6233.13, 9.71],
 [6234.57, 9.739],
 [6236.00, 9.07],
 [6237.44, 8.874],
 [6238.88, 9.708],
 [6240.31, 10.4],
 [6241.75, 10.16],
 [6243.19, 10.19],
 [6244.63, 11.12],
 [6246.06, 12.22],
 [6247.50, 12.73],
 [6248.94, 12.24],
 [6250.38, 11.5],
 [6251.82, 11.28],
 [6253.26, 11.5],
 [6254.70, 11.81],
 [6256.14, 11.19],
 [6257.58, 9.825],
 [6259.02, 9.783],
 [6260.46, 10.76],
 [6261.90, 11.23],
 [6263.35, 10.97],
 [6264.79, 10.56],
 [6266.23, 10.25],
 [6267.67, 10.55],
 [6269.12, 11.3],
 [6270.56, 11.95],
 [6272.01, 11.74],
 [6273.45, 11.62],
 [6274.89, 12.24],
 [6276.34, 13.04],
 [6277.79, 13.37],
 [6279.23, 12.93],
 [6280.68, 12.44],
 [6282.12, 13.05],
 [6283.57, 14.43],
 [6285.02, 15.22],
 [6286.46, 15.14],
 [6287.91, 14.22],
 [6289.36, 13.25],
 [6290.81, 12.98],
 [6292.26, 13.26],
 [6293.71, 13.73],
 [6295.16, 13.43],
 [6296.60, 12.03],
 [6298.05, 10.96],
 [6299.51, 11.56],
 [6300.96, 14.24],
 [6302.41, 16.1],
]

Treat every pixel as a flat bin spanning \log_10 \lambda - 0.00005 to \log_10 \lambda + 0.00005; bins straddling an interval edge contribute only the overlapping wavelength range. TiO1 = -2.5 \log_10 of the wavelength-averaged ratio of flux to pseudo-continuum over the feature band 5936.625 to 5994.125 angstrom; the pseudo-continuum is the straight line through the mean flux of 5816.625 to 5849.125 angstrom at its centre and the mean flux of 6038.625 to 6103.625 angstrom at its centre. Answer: 0.20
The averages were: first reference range 14.6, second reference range 15.5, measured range 12.5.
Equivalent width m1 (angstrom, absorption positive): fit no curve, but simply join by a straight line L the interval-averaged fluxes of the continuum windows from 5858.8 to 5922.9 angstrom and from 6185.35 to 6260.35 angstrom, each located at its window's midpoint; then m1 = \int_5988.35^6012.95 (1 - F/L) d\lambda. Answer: -4.9 angstrom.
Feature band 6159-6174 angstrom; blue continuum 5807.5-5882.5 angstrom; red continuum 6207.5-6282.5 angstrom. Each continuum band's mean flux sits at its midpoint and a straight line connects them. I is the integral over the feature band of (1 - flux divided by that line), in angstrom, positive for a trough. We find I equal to 0.8 angstrom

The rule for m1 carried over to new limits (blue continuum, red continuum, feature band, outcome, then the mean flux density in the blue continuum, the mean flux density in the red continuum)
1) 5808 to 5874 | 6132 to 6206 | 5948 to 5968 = 2.1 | 14.1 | 13.2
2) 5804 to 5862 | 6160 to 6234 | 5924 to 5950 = 3.6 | 14.7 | 11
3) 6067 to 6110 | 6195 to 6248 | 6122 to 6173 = -2.2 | 16.2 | 10.5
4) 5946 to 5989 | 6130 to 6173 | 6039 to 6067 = -2.5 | 12.7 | 14.2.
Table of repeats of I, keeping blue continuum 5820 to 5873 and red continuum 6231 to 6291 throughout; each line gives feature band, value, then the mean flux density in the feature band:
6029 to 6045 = -2.2 angstrom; 14.6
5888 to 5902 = 7.4 angstrom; 6.45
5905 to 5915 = 1.5 angstrom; 11.5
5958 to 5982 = 1.7 angstrom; 12.2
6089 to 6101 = -4.4 angstrom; 17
